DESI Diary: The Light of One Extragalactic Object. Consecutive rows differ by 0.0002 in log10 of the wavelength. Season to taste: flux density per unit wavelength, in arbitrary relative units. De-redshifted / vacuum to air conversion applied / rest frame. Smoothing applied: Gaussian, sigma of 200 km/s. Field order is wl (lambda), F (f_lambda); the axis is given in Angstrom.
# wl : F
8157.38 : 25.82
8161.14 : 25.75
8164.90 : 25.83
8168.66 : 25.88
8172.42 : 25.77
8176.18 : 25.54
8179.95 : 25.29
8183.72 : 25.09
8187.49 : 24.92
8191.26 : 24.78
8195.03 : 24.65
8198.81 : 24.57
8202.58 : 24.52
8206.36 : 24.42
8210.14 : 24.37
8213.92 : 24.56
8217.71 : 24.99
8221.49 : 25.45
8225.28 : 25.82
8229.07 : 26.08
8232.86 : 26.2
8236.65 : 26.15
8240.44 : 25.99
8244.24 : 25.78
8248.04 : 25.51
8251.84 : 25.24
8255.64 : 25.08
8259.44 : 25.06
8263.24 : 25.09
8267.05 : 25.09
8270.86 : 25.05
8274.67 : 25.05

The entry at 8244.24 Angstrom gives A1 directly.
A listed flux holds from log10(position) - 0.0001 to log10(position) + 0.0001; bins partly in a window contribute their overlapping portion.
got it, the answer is 25.78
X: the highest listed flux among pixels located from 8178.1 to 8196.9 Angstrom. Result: 25.29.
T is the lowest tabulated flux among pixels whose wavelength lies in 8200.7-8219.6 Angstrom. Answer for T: 24.37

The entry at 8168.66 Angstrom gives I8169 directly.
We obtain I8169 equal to 25.88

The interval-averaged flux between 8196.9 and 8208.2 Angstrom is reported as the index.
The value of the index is 24.5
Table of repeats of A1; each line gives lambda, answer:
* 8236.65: 26.15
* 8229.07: 26.08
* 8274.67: 25.05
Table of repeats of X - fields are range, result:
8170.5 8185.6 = 25.77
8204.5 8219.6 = 24.99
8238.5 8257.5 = 25.99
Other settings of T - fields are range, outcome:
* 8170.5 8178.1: 25.54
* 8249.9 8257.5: 25.08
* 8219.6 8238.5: 25.45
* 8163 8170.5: 25.83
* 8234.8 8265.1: 25.06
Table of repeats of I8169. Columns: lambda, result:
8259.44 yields 25.06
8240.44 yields 25.99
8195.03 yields 24.65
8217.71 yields 24.99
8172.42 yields 25.77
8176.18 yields 25.54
